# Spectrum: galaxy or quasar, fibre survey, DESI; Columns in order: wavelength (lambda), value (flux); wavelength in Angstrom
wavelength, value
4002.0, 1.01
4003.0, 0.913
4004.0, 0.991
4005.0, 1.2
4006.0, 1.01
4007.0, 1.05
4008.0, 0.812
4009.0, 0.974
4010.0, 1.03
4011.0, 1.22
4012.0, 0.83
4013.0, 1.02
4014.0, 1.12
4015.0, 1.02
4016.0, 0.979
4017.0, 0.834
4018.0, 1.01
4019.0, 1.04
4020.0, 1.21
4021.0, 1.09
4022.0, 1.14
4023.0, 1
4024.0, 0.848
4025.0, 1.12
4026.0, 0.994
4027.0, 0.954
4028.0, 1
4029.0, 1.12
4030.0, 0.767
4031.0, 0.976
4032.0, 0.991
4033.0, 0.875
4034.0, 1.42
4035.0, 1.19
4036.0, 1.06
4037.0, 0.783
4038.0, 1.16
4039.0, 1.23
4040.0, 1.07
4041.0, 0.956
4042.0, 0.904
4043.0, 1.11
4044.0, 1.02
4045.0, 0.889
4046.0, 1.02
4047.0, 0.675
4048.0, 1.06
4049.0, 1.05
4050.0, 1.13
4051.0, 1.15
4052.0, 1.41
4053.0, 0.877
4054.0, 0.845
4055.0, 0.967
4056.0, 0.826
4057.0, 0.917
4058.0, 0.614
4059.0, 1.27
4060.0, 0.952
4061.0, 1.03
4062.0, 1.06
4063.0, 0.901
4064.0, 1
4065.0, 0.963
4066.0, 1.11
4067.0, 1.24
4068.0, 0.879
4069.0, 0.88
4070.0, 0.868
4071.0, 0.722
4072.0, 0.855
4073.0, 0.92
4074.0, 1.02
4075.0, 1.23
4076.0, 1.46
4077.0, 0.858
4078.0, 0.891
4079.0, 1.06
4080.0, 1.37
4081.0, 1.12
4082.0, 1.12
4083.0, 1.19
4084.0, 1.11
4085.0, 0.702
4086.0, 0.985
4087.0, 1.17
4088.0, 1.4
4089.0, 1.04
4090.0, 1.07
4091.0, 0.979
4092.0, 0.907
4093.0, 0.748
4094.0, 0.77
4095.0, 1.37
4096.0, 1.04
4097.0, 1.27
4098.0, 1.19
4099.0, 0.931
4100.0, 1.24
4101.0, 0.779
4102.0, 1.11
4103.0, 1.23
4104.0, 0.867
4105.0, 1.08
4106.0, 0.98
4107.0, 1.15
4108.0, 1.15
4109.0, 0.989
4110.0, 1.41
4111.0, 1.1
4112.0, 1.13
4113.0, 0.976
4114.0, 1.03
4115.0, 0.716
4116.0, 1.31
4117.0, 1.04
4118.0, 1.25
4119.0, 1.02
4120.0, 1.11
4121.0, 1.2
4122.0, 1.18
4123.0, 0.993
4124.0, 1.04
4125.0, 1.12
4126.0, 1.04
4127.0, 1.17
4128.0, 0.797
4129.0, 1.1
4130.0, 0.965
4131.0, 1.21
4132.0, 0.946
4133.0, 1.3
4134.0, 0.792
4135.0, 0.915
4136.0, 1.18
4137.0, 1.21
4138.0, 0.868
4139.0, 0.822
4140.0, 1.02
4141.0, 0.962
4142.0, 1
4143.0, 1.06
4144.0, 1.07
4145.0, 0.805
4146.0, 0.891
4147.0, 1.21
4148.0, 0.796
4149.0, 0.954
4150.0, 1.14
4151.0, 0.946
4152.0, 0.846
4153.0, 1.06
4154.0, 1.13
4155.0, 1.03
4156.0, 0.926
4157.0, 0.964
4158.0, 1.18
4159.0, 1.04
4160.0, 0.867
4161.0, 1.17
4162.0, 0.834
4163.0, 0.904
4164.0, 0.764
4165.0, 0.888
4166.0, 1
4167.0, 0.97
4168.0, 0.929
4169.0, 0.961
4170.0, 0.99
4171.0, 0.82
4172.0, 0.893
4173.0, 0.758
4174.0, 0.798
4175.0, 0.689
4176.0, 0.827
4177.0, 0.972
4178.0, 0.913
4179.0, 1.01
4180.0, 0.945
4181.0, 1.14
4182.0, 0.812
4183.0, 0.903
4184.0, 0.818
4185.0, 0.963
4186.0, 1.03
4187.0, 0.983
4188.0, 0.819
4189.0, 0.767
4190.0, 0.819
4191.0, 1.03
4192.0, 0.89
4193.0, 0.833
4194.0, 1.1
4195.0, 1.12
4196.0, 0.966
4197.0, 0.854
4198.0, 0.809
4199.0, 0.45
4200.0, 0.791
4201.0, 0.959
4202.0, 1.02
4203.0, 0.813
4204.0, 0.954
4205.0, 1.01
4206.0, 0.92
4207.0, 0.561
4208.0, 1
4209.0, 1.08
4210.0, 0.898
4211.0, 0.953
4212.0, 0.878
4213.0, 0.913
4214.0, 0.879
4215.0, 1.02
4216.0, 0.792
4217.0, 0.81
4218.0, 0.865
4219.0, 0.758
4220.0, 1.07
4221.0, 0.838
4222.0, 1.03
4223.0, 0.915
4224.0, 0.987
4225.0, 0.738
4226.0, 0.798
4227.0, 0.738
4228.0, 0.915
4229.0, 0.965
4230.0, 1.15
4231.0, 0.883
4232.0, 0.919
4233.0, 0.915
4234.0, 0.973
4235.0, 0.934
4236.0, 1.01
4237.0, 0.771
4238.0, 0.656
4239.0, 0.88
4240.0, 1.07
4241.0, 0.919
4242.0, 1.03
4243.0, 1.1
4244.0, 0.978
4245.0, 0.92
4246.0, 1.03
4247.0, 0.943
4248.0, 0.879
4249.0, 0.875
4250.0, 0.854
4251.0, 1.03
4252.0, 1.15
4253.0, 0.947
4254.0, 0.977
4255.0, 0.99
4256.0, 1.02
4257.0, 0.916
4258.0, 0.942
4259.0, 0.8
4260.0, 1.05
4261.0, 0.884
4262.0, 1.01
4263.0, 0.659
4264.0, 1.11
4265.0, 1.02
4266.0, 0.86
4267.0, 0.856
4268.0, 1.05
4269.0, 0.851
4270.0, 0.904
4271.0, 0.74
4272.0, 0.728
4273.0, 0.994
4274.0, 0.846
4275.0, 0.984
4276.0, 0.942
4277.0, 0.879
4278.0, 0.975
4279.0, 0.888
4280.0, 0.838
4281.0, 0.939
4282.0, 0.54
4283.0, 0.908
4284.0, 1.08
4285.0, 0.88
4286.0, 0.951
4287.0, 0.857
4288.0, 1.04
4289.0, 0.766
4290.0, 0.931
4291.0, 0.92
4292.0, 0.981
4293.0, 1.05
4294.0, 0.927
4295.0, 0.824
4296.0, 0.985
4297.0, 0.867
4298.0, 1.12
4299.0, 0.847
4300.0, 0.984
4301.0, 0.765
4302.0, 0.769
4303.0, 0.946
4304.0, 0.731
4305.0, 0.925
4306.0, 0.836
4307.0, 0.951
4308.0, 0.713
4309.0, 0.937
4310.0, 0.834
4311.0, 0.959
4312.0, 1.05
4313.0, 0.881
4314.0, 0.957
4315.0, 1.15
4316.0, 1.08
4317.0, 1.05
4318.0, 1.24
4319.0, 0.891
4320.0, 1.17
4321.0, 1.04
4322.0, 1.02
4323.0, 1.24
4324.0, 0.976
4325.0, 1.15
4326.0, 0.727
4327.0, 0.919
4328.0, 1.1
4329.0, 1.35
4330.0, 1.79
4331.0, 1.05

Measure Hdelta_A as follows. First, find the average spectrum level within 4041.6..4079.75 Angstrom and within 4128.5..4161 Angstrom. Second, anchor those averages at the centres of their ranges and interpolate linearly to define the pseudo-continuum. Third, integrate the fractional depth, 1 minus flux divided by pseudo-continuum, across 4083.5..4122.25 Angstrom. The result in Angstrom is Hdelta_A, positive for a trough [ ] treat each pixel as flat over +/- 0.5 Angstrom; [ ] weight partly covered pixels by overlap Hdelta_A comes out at -2.64 Angstrom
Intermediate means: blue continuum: 0.993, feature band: 1.07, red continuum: 1.01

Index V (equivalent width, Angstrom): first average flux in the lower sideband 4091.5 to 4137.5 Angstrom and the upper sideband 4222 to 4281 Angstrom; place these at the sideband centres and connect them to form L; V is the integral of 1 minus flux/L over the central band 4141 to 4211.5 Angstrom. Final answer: 5.2 Angstrom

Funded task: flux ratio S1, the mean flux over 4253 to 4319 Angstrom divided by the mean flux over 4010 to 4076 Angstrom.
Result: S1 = 0.91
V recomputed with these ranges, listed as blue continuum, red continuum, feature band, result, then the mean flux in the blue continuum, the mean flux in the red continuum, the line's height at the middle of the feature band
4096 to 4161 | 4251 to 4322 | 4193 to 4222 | 2.7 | 1.04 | 0.931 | 0.988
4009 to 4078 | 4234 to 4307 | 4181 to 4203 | 1.2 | 1.01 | 0.918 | 0.95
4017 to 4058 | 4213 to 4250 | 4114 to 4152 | -2.5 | 1.01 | 0.914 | 0.965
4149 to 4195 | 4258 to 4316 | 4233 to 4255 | -0.7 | 0.937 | 0.908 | 0.919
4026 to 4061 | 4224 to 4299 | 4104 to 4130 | -2.6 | 1.01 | 0.922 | 0.979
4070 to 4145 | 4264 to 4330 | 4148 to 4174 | 1.8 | 1.05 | 0.948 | 1.02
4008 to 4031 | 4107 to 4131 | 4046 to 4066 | 0.9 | 1.01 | 1.08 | 1.04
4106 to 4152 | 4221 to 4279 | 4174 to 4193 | 1.7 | 1.04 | 0.927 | 0.991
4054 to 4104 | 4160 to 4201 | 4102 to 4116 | -1.2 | 1.02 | 0.899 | 0.987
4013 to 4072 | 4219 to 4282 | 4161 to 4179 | 1.2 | 1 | 0.922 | 0.954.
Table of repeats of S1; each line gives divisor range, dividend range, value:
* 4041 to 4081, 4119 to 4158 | 1.02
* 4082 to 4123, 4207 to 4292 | 0.86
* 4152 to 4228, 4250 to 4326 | 1.03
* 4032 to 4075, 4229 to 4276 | 0.94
